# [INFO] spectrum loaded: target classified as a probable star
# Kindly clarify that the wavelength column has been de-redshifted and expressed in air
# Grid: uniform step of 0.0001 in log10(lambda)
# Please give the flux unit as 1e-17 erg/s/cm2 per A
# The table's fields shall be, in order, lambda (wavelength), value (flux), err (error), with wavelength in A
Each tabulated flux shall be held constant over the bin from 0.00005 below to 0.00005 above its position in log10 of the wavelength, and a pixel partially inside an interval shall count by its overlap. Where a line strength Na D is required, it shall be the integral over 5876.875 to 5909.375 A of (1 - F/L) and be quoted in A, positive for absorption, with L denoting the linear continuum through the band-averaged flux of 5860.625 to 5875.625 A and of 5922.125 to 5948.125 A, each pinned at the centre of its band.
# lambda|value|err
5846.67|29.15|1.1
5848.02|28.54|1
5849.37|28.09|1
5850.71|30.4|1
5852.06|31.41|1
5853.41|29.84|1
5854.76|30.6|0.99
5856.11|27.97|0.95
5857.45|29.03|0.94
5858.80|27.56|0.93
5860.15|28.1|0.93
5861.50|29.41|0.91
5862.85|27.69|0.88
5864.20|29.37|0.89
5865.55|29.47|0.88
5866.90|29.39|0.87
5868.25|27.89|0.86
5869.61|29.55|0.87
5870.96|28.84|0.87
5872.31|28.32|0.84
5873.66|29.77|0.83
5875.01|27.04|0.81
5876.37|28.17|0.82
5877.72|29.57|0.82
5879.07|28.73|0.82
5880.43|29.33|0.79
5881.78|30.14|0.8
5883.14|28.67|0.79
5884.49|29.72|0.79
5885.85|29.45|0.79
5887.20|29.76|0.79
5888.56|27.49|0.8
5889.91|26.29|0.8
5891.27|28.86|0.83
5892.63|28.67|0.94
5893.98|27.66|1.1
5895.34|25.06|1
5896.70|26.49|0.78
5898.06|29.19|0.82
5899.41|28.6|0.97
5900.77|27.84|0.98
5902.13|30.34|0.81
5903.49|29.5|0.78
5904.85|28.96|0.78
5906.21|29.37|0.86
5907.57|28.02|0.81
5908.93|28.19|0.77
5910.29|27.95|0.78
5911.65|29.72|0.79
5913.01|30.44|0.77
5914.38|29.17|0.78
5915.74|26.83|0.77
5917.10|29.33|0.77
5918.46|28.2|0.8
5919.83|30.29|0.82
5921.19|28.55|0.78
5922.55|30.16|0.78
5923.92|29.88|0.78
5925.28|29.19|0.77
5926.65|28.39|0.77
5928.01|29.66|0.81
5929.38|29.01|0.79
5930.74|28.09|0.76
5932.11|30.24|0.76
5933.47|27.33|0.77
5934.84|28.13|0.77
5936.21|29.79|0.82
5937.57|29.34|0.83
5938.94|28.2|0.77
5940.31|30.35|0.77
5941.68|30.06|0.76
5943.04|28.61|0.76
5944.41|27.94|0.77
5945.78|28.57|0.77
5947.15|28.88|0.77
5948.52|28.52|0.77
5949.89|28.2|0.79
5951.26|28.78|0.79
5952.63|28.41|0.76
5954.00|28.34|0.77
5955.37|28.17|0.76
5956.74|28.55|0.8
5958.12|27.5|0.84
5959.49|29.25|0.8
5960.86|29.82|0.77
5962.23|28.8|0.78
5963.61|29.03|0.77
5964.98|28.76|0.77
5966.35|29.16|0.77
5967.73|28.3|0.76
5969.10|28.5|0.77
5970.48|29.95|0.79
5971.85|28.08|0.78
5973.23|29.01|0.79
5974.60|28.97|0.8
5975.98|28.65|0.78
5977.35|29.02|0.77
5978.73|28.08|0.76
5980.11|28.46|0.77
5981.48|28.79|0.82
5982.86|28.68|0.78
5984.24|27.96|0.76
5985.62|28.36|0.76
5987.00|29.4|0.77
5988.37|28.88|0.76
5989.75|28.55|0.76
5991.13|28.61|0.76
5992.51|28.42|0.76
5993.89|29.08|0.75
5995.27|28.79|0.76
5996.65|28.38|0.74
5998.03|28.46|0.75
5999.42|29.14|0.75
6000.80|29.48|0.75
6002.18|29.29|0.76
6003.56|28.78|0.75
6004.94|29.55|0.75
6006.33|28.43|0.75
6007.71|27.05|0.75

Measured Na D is 0.3 A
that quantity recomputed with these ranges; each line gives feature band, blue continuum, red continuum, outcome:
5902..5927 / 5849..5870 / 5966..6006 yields -0.1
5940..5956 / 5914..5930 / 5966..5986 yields 0.1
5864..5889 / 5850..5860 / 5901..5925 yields 0.3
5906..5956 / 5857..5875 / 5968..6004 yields -0.2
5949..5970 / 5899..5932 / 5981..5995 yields 0.1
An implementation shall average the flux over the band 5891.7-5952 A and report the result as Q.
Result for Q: 28.8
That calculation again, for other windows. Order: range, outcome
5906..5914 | 28.9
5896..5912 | 28.7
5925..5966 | 28.8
